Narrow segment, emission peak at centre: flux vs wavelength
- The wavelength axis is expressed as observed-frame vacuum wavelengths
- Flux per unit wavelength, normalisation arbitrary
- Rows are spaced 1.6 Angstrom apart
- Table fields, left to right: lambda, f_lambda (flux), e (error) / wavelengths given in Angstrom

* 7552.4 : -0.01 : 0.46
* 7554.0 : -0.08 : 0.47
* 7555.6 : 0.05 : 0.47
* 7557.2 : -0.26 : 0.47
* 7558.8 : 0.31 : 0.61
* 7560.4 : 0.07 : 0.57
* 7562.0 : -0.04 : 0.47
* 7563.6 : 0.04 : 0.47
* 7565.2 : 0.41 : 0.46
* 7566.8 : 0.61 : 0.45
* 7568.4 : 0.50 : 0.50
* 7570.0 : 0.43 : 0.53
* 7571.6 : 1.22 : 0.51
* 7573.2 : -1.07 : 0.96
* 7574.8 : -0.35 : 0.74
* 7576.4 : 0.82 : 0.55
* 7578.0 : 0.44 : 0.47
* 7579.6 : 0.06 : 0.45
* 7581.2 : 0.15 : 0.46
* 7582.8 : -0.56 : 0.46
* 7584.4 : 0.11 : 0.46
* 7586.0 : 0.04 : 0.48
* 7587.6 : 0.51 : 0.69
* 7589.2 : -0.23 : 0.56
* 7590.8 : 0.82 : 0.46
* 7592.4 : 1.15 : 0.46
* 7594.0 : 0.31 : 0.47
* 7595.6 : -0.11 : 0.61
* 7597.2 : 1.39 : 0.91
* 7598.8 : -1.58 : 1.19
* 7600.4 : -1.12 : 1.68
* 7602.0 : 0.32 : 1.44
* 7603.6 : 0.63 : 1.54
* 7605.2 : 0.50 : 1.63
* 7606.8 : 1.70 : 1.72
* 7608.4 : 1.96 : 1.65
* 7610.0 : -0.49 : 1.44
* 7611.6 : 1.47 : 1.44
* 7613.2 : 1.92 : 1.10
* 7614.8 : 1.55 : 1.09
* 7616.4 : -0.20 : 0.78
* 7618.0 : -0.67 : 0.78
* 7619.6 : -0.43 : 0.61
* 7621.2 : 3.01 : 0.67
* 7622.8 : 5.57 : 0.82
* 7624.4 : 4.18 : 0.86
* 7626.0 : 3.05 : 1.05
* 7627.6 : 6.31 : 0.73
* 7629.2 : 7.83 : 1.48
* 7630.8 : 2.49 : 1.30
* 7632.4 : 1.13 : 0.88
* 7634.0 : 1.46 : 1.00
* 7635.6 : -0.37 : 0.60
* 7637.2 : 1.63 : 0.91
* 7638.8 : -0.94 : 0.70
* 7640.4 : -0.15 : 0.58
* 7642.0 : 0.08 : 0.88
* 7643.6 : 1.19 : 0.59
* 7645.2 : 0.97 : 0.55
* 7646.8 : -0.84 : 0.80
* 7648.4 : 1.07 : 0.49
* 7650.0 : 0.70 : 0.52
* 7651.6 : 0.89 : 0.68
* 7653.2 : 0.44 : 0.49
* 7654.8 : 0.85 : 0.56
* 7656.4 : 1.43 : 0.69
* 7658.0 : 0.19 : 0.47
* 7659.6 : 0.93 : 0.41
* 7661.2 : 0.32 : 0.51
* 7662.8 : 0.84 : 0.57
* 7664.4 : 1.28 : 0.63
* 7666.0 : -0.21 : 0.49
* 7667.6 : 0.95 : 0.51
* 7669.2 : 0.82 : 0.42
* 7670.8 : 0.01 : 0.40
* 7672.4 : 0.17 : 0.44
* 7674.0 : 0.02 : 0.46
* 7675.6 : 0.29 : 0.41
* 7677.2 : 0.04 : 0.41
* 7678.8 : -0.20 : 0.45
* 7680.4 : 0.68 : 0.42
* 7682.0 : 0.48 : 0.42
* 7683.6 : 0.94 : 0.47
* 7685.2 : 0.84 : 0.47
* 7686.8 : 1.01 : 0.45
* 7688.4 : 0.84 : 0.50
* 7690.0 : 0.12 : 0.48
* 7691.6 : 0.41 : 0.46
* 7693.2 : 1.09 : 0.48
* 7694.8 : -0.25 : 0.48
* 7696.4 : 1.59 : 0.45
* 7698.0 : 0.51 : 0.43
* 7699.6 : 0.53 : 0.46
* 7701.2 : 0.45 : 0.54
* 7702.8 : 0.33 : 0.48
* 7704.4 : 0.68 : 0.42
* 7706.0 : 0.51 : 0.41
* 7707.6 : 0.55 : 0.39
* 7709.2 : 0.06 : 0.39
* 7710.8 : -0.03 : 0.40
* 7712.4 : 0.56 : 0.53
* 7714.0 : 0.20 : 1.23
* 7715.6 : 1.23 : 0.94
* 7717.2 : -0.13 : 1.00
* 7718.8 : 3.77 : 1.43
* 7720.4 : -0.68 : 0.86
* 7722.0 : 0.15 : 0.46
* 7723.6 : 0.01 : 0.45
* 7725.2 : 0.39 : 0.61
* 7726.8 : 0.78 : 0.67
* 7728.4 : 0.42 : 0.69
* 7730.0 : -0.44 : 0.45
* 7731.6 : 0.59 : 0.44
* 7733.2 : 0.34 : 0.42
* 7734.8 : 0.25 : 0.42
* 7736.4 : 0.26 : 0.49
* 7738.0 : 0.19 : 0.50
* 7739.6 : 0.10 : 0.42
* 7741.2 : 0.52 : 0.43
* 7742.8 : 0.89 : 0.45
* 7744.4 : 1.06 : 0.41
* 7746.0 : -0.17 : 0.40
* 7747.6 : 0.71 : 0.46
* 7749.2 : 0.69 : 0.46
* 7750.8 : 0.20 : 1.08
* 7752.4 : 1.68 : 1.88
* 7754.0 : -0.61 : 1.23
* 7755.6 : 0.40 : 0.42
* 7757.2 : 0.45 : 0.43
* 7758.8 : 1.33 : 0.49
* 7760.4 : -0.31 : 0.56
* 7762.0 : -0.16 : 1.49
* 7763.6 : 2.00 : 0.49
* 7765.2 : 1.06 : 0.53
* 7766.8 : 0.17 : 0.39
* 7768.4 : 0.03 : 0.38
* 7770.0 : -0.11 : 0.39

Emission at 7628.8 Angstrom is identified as [O II] 3727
